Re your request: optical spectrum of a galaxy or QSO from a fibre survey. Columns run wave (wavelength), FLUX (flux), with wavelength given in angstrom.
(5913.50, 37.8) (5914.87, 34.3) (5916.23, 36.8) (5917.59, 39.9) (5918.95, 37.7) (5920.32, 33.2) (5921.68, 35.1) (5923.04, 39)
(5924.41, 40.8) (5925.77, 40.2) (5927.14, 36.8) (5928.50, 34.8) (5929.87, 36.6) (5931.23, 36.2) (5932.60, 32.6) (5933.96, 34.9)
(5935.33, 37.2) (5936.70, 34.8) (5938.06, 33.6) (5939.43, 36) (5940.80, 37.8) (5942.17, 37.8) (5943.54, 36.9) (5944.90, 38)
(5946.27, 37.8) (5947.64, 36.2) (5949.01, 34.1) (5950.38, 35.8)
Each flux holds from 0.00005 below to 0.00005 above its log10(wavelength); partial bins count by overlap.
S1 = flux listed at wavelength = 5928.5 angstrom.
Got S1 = 34.8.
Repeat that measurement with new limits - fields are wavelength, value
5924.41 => 40.8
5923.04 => 39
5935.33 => 37.2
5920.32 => 33.2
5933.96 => 34.9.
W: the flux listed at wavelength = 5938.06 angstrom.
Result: 33.6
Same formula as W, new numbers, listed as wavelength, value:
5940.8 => 37.8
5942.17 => 37.8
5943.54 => 36.9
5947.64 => 36.2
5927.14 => 36.8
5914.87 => 34.3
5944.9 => 38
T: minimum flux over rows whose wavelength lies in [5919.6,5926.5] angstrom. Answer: 33.2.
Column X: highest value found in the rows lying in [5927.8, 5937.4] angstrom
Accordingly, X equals 37.2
